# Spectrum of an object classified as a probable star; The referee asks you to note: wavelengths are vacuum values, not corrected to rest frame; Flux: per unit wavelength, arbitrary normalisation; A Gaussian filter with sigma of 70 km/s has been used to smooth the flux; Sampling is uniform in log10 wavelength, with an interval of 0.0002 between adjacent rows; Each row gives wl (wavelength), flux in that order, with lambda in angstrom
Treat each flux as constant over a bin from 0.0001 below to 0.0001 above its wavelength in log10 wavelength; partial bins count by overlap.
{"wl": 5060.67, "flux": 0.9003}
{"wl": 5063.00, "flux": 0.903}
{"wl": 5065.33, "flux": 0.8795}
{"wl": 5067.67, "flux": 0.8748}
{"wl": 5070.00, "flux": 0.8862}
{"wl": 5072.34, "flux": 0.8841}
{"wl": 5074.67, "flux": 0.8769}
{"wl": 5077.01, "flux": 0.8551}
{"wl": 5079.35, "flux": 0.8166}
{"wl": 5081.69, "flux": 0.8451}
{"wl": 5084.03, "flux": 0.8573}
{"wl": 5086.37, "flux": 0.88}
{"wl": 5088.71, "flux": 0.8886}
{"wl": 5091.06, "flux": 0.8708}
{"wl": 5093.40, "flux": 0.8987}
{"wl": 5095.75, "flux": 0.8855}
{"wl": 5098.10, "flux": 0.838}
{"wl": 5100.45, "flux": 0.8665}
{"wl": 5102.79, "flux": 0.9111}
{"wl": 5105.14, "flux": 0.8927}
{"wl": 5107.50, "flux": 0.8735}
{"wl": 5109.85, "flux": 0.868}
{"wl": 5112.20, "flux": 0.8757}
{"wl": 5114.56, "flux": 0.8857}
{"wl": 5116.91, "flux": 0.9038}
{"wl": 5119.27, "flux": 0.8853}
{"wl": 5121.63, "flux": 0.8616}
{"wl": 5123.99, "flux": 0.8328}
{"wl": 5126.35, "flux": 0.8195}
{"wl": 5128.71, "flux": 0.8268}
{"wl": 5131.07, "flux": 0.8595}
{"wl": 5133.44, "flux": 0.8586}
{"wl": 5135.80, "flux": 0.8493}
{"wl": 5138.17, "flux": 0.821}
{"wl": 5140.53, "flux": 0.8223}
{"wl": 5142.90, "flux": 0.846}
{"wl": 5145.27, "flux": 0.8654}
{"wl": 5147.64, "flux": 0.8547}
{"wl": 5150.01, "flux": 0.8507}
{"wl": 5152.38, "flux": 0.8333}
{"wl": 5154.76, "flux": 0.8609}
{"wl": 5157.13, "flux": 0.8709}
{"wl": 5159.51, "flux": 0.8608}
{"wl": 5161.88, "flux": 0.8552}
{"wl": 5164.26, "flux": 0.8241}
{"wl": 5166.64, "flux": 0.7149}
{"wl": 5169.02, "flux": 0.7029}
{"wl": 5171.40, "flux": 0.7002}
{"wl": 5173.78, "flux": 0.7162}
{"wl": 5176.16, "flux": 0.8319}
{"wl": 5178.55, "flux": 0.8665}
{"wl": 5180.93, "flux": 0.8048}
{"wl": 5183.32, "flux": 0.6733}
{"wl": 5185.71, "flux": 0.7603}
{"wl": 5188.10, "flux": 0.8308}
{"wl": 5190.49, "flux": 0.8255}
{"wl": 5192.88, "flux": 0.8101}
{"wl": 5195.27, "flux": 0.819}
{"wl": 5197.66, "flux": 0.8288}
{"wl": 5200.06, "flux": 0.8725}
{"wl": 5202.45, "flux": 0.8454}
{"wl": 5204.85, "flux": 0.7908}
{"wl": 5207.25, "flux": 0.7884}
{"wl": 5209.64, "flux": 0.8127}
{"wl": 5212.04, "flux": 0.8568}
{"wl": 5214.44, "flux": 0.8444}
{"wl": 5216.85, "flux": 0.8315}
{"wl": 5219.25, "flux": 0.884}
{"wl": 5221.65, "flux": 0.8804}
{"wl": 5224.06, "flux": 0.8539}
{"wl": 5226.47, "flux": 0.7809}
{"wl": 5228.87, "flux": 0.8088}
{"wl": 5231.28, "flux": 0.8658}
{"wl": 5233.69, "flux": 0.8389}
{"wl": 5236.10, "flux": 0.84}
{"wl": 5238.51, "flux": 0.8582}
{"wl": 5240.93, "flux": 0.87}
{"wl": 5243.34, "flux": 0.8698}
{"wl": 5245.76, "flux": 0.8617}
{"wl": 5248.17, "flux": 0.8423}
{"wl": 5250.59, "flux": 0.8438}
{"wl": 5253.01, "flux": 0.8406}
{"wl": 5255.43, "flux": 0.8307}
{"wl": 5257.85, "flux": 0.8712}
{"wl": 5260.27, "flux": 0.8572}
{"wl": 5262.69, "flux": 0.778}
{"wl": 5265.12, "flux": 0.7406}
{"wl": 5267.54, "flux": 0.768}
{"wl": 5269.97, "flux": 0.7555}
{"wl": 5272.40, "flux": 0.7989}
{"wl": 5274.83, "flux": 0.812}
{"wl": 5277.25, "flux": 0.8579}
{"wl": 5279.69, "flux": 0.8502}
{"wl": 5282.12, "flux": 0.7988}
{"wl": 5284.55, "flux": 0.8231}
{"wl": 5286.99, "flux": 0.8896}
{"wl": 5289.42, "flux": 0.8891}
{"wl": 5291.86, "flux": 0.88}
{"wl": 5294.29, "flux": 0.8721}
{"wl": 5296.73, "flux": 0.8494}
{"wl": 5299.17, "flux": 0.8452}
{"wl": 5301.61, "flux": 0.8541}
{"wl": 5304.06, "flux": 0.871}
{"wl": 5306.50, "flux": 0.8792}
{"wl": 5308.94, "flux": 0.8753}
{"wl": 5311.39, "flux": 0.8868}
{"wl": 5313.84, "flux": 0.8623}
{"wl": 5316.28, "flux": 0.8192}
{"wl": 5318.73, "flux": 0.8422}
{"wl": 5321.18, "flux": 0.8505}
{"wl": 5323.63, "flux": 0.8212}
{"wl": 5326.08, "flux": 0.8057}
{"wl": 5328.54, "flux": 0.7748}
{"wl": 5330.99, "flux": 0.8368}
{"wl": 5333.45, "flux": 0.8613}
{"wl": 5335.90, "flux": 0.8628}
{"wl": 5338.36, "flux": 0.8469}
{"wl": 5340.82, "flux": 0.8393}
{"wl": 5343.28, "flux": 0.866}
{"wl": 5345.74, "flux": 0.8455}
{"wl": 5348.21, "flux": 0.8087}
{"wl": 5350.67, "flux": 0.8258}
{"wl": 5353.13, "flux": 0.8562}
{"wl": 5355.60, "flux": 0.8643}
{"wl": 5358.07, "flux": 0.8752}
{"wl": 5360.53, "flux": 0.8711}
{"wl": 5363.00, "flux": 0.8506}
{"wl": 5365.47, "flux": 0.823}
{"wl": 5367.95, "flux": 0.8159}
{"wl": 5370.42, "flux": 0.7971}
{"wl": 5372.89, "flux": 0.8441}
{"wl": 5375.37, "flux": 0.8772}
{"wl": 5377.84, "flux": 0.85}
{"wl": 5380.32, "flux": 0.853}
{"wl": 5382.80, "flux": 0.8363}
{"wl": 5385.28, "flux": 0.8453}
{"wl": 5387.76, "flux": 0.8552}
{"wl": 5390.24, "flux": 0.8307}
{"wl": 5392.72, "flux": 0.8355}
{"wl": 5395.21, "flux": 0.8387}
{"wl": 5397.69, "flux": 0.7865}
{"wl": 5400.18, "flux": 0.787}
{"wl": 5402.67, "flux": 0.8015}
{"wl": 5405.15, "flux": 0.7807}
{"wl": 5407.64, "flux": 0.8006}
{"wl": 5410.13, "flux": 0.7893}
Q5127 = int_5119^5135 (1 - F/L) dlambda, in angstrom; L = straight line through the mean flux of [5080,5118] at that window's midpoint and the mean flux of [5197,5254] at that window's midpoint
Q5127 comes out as 0.4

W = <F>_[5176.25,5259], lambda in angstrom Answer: 0.832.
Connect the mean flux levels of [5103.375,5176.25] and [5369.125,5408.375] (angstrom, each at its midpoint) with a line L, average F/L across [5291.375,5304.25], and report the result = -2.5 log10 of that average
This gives -0.038 mag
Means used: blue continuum 0.837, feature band 0.86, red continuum 0.827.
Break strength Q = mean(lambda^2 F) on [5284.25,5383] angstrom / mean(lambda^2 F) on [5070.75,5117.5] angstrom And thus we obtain 1.07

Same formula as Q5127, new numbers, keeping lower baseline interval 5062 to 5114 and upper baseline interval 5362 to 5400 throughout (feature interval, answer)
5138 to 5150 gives 0.30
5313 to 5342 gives 0.23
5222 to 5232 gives 0.29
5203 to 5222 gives 0.50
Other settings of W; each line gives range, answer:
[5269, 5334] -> 0.843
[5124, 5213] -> 0.817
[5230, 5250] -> 0.855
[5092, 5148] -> 0.863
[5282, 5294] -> 0.863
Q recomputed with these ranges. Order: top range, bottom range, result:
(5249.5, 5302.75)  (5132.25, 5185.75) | 1.07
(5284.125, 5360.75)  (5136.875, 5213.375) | 1.11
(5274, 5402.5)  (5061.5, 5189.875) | 1.09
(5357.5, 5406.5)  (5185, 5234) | 1.07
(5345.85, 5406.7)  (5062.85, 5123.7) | 1.06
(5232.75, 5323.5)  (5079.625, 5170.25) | 1.05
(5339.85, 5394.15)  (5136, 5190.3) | 1.13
